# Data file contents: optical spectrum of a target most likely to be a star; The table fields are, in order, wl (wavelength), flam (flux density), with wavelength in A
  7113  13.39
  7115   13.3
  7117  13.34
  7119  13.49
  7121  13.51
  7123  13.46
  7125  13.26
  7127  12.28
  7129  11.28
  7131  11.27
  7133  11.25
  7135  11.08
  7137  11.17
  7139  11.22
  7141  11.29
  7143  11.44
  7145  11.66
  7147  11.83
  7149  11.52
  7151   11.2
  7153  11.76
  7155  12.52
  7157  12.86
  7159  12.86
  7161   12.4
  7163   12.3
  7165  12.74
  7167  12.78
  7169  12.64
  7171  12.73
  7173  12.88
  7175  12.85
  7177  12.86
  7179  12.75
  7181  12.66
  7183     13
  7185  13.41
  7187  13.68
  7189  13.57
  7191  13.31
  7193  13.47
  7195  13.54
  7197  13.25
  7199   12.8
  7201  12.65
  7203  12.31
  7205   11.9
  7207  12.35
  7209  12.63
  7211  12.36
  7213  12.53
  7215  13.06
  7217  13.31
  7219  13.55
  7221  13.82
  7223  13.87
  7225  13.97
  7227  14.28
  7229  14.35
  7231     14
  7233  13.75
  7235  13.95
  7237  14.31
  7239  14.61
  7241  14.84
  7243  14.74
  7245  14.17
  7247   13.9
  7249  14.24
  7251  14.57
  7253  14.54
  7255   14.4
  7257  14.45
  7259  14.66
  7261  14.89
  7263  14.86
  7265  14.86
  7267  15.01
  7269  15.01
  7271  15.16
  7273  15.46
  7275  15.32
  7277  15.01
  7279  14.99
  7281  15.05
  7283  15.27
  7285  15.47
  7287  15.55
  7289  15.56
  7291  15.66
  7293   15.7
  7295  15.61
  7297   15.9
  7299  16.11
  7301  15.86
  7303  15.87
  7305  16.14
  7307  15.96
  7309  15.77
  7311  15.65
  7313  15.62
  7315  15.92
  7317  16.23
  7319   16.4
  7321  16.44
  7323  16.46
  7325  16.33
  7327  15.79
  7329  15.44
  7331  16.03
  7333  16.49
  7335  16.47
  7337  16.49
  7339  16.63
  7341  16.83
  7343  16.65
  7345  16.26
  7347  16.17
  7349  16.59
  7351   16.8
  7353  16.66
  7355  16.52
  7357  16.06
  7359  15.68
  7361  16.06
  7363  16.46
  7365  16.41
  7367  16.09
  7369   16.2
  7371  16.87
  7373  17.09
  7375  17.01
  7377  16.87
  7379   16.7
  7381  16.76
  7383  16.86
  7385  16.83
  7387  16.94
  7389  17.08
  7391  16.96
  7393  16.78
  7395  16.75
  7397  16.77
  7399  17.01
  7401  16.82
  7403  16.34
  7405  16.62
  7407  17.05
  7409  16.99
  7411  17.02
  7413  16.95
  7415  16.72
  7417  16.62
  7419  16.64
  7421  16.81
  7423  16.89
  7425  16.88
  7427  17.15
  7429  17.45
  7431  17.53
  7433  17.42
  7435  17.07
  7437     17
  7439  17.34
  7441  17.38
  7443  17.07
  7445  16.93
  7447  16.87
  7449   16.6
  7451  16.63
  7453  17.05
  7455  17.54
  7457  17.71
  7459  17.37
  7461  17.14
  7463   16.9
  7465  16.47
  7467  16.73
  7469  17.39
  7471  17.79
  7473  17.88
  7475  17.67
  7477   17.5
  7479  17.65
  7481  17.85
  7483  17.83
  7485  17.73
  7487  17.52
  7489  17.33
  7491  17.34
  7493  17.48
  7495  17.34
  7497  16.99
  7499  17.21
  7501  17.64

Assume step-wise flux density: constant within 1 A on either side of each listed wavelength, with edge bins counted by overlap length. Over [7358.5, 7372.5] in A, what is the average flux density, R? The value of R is 16.3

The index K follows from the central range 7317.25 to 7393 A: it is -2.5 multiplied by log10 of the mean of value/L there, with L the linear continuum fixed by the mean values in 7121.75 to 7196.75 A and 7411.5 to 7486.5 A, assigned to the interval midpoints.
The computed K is -0.06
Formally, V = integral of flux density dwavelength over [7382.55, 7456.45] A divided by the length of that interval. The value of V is 17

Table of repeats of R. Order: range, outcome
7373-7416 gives 16.9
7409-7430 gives 16.9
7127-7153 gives 11.4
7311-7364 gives 16.3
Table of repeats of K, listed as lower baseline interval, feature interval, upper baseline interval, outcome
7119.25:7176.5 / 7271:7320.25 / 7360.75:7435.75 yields -0.05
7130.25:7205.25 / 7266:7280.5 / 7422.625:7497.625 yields -0.07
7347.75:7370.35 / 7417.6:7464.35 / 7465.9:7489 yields 0.01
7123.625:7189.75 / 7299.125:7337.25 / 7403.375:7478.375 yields -0.07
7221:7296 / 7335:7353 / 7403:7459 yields -0.05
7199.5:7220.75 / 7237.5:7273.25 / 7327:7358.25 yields -0.05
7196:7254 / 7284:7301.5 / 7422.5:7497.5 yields -0.07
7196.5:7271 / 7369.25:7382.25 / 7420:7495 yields -0.05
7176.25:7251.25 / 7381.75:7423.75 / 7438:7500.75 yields -0.03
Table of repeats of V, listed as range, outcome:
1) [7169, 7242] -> 13.3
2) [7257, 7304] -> 15.3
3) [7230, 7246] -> 14.3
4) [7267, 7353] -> 15.9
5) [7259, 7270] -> 14.9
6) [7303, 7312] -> 15.9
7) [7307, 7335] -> 16.1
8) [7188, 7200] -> 13.3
